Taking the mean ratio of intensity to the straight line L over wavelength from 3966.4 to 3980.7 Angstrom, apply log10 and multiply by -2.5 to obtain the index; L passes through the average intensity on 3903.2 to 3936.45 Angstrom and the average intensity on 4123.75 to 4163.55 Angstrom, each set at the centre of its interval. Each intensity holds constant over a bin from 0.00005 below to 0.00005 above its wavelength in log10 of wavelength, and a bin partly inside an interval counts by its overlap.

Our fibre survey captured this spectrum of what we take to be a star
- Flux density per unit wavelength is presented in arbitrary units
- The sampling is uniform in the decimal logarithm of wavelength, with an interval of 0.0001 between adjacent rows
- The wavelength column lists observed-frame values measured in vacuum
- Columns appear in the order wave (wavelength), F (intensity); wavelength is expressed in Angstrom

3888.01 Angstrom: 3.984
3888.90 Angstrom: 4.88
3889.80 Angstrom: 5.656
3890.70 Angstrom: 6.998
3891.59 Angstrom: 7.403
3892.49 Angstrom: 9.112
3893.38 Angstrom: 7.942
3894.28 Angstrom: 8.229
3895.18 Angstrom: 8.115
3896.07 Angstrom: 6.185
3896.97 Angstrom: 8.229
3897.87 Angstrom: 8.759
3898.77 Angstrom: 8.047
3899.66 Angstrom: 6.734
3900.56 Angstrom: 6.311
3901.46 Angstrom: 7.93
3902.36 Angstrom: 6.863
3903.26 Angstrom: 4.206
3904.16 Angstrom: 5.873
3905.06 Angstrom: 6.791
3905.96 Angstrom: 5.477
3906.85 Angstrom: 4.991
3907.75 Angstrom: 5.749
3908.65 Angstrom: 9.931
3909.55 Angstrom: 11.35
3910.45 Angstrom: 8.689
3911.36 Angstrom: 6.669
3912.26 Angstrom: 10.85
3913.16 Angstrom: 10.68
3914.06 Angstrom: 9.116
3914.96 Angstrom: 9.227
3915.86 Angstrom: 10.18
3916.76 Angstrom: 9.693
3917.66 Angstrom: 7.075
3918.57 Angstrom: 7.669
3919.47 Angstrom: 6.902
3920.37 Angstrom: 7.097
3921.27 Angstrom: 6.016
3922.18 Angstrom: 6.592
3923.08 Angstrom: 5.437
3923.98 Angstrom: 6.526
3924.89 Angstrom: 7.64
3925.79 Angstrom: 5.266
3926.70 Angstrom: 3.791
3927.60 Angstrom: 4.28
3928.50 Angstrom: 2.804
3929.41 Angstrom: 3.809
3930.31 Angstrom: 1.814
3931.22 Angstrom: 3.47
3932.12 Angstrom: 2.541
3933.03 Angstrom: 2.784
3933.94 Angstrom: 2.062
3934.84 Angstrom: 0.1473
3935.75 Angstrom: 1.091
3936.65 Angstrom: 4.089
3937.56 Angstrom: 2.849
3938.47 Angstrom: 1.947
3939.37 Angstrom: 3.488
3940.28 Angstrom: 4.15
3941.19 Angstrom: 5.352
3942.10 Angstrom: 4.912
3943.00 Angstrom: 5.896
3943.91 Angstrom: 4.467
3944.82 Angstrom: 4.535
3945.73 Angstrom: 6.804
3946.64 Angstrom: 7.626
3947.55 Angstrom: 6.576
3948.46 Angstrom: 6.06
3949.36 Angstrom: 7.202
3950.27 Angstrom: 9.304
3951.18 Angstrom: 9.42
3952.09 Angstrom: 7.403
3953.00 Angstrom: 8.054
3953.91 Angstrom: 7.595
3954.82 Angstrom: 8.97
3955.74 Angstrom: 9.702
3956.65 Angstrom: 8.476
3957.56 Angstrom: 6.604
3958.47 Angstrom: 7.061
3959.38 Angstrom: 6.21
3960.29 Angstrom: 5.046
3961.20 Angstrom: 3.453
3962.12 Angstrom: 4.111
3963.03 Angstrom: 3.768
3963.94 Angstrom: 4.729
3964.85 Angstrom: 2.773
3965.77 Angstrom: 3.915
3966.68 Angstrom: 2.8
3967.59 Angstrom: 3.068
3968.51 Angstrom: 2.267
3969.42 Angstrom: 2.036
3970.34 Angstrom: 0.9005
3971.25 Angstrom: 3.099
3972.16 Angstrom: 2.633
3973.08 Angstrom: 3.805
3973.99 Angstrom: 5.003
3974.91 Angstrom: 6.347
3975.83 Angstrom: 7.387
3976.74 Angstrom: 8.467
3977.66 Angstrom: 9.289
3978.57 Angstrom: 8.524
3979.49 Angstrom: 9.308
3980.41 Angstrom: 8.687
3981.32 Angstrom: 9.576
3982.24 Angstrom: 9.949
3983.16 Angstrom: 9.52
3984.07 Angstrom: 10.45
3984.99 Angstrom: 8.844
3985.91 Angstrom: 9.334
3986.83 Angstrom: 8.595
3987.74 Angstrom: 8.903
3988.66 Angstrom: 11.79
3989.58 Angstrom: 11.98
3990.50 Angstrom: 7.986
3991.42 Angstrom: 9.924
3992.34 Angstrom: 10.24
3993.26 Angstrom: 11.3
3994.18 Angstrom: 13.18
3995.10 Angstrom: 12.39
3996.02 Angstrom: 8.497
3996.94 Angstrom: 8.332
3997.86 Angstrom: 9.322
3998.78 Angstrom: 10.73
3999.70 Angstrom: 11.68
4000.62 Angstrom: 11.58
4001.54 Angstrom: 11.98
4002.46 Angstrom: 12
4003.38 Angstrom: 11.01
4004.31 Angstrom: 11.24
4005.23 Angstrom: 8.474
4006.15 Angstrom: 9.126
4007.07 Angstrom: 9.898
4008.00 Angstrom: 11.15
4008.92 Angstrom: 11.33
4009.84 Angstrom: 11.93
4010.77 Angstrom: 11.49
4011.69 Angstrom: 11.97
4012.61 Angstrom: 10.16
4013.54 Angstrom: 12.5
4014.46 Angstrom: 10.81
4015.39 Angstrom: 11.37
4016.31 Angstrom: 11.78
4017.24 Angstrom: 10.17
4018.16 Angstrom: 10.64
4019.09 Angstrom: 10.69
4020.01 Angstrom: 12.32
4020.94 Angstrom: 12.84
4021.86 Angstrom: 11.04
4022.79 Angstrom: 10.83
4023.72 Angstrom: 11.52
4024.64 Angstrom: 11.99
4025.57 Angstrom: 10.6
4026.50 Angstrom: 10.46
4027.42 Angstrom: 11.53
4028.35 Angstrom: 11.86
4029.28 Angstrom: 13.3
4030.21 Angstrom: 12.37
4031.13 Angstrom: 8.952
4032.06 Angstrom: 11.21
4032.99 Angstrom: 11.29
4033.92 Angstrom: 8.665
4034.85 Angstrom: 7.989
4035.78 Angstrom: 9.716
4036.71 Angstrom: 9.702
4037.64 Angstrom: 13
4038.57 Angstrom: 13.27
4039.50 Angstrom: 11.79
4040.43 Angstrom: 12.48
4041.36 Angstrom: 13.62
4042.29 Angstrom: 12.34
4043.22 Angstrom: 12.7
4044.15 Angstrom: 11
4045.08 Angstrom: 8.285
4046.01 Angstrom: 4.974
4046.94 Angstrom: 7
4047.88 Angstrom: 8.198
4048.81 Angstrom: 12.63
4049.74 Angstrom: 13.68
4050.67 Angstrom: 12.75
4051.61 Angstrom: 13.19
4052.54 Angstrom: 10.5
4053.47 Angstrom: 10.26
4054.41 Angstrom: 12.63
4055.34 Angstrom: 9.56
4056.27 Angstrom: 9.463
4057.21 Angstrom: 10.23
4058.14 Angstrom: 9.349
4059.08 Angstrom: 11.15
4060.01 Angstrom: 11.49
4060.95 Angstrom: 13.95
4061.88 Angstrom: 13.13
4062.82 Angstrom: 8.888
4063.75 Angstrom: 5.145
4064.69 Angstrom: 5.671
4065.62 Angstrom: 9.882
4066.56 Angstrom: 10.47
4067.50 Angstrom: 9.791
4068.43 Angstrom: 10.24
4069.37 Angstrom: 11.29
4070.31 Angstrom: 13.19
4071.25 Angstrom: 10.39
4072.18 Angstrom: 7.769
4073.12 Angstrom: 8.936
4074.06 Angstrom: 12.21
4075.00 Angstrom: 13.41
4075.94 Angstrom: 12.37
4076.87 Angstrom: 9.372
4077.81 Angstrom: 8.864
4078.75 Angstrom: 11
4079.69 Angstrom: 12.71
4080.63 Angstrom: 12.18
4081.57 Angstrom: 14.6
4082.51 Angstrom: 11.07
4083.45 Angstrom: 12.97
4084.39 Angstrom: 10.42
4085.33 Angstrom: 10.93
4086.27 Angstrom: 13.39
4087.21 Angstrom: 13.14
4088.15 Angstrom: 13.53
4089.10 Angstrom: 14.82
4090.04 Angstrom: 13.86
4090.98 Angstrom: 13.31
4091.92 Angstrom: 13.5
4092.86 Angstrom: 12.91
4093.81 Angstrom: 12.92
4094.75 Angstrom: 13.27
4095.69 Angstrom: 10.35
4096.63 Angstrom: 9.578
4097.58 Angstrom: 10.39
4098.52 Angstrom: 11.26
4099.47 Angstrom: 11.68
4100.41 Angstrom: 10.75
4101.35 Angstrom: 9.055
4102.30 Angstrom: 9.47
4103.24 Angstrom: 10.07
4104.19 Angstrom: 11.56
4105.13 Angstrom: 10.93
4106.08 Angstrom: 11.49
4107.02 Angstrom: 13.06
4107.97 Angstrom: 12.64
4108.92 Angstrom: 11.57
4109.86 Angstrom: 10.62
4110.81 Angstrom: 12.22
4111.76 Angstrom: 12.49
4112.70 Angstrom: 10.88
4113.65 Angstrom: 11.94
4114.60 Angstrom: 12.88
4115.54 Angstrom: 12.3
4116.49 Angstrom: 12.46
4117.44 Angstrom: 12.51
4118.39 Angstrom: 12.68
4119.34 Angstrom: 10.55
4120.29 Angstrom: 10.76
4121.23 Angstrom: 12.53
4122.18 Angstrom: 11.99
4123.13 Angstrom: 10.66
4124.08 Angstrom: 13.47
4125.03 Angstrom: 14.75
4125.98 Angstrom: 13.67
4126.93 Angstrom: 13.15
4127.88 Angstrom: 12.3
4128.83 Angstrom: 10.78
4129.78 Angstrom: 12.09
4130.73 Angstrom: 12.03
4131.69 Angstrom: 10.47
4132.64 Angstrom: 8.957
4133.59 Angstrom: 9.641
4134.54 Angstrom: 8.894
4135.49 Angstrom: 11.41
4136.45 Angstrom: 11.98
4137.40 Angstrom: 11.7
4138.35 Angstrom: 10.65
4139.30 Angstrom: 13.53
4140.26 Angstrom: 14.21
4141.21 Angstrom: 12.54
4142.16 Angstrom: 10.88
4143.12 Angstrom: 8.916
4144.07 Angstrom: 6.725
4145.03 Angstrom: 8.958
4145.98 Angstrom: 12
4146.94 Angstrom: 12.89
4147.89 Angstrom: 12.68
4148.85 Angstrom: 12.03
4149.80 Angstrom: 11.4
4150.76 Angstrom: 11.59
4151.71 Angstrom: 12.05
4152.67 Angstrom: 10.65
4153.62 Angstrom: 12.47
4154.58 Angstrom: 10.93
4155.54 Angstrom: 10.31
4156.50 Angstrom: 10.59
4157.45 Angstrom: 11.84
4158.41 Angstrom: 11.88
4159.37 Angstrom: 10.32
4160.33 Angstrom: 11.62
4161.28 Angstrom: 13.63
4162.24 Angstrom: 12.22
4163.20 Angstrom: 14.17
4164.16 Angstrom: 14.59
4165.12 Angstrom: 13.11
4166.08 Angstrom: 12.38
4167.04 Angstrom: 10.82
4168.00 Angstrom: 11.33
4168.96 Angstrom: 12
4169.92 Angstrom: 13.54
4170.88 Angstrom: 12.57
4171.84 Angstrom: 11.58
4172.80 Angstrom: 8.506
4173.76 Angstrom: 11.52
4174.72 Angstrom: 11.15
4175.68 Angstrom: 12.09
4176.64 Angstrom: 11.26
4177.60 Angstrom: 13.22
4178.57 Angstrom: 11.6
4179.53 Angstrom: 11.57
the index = 0.39 mag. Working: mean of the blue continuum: 6.06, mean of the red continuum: 11.6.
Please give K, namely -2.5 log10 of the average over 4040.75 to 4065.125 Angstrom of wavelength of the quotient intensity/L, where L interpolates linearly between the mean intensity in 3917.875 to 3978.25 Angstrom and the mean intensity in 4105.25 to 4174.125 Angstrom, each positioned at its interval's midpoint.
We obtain -0.20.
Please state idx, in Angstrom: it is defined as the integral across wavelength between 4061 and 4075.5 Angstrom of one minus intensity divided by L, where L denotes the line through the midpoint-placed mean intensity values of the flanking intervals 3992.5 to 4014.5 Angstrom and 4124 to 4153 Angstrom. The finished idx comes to 1.4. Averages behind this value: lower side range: 10.9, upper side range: 11.5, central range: 10.1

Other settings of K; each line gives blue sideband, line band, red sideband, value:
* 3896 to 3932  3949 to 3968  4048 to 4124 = 0.277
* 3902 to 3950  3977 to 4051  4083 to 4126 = -0.208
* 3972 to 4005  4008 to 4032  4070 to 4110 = -0.122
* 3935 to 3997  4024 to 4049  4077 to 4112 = -0.137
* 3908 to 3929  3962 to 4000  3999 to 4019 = 0.319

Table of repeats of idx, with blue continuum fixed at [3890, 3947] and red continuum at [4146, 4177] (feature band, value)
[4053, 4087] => -3.8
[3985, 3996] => -3.5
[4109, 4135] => -2.0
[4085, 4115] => -4.3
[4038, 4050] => -2.4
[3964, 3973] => 5.6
